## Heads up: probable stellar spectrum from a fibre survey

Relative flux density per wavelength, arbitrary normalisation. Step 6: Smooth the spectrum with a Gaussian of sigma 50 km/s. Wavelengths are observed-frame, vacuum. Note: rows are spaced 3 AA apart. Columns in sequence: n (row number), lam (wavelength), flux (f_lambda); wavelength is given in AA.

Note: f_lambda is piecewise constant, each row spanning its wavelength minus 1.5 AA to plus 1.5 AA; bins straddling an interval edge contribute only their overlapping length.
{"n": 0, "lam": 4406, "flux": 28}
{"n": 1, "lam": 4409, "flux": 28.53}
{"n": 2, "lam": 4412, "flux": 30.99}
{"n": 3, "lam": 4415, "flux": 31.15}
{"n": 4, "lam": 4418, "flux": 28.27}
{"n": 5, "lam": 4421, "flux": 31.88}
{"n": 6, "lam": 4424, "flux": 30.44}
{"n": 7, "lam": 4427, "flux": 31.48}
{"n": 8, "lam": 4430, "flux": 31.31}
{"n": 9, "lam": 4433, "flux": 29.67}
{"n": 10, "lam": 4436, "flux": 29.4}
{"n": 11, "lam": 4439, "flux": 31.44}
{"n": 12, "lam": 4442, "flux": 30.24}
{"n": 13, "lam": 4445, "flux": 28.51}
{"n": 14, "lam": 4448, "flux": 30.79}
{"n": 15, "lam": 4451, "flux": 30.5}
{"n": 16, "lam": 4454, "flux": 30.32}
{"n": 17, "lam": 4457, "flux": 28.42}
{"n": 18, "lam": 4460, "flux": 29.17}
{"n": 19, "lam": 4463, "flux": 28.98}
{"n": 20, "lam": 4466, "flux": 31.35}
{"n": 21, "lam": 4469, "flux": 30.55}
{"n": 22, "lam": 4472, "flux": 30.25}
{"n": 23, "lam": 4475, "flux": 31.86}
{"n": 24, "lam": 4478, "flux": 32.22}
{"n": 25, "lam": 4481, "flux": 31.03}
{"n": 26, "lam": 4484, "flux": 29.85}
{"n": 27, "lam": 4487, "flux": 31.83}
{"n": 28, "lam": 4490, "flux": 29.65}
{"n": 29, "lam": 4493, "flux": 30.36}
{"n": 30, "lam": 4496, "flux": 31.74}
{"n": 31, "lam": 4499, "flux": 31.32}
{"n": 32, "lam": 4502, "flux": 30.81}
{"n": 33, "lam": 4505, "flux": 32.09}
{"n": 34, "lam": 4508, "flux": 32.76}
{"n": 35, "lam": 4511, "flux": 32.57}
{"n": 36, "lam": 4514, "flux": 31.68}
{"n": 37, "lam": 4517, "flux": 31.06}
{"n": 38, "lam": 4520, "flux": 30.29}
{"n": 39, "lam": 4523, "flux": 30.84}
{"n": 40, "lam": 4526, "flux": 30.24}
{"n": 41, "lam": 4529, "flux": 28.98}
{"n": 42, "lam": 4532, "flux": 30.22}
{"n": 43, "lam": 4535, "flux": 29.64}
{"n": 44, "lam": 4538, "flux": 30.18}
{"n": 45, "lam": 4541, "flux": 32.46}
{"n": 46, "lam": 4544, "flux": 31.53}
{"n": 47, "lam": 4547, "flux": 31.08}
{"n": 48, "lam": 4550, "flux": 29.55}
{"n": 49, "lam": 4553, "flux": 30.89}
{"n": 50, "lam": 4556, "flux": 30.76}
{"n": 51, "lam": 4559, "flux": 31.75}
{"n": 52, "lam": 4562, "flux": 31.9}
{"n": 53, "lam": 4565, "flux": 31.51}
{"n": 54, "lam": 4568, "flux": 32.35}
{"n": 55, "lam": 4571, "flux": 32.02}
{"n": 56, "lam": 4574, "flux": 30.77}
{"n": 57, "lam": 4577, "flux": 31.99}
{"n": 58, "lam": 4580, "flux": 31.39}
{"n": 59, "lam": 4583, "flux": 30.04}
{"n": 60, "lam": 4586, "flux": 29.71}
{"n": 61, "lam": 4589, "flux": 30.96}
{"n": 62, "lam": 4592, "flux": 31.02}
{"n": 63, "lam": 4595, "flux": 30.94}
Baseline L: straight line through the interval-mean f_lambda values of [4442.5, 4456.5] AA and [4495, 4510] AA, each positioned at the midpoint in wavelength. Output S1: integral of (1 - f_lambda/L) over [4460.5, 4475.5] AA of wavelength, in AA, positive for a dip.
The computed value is 0.1 AA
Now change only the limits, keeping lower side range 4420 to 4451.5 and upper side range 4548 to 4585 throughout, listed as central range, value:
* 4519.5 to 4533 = 0.4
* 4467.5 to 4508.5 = -0.5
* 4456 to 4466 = 0.5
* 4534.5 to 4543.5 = 0.0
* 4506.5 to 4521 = -0.4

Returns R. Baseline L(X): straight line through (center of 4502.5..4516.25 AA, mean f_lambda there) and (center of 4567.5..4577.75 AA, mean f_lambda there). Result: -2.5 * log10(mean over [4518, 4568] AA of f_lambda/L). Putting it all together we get 0.04 mag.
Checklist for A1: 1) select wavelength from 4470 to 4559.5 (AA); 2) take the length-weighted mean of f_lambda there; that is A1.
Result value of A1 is 31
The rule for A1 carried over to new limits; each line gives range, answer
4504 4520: 31.9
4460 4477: 30.5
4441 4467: 29.8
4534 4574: 31.2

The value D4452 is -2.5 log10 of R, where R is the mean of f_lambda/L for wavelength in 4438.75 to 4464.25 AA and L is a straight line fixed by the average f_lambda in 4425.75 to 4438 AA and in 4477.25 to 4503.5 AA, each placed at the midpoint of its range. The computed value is 0.03 mag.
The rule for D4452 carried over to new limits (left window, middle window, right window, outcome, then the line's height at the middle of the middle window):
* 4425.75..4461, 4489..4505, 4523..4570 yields -0.01 mag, 30.5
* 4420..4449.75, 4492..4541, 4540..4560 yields 0.00 mag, 30.9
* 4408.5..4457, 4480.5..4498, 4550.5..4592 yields 0.00 mag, 30.7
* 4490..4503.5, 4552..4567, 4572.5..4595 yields -0.02 mag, 30.9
